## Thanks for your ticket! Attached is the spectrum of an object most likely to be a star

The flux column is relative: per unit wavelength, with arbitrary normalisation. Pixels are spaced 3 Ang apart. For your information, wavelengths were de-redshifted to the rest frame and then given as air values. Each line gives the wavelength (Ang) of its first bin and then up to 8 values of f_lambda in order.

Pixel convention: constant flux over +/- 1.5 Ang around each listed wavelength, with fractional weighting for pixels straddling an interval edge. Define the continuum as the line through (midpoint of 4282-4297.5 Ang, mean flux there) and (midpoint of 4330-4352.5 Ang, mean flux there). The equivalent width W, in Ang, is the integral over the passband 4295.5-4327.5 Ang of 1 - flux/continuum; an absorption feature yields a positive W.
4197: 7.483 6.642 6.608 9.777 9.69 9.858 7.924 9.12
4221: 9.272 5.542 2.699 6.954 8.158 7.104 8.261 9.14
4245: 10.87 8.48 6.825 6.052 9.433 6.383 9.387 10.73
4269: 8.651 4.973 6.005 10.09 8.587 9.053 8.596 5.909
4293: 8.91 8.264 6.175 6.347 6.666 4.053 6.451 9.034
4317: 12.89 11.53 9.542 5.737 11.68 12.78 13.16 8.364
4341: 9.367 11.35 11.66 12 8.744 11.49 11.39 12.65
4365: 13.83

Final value 5.38 Ang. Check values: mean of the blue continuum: 8.16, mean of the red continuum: 11.1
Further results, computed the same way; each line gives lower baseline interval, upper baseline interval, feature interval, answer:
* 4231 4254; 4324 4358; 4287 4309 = 6.3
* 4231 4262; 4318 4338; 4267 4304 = 6.4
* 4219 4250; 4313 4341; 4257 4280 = 1.5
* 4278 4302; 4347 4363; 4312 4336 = -2.4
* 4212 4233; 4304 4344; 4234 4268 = -2.5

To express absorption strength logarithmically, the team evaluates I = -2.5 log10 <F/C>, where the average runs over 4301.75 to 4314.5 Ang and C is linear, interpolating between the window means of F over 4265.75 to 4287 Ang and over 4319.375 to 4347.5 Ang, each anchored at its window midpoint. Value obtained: 0.44 mag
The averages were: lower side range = 8.18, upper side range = 10.4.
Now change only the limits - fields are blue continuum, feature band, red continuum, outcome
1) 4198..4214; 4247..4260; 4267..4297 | 0.09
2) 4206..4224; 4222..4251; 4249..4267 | 0.14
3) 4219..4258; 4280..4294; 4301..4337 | 0.05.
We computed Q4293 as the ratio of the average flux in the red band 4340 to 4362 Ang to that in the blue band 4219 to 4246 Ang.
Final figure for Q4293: 1.46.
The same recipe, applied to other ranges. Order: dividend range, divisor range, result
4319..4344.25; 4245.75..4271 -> 1.25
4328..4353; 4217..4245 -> 1.48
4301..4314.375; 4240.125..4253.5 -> 0.73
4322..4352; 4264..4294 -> 1.29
